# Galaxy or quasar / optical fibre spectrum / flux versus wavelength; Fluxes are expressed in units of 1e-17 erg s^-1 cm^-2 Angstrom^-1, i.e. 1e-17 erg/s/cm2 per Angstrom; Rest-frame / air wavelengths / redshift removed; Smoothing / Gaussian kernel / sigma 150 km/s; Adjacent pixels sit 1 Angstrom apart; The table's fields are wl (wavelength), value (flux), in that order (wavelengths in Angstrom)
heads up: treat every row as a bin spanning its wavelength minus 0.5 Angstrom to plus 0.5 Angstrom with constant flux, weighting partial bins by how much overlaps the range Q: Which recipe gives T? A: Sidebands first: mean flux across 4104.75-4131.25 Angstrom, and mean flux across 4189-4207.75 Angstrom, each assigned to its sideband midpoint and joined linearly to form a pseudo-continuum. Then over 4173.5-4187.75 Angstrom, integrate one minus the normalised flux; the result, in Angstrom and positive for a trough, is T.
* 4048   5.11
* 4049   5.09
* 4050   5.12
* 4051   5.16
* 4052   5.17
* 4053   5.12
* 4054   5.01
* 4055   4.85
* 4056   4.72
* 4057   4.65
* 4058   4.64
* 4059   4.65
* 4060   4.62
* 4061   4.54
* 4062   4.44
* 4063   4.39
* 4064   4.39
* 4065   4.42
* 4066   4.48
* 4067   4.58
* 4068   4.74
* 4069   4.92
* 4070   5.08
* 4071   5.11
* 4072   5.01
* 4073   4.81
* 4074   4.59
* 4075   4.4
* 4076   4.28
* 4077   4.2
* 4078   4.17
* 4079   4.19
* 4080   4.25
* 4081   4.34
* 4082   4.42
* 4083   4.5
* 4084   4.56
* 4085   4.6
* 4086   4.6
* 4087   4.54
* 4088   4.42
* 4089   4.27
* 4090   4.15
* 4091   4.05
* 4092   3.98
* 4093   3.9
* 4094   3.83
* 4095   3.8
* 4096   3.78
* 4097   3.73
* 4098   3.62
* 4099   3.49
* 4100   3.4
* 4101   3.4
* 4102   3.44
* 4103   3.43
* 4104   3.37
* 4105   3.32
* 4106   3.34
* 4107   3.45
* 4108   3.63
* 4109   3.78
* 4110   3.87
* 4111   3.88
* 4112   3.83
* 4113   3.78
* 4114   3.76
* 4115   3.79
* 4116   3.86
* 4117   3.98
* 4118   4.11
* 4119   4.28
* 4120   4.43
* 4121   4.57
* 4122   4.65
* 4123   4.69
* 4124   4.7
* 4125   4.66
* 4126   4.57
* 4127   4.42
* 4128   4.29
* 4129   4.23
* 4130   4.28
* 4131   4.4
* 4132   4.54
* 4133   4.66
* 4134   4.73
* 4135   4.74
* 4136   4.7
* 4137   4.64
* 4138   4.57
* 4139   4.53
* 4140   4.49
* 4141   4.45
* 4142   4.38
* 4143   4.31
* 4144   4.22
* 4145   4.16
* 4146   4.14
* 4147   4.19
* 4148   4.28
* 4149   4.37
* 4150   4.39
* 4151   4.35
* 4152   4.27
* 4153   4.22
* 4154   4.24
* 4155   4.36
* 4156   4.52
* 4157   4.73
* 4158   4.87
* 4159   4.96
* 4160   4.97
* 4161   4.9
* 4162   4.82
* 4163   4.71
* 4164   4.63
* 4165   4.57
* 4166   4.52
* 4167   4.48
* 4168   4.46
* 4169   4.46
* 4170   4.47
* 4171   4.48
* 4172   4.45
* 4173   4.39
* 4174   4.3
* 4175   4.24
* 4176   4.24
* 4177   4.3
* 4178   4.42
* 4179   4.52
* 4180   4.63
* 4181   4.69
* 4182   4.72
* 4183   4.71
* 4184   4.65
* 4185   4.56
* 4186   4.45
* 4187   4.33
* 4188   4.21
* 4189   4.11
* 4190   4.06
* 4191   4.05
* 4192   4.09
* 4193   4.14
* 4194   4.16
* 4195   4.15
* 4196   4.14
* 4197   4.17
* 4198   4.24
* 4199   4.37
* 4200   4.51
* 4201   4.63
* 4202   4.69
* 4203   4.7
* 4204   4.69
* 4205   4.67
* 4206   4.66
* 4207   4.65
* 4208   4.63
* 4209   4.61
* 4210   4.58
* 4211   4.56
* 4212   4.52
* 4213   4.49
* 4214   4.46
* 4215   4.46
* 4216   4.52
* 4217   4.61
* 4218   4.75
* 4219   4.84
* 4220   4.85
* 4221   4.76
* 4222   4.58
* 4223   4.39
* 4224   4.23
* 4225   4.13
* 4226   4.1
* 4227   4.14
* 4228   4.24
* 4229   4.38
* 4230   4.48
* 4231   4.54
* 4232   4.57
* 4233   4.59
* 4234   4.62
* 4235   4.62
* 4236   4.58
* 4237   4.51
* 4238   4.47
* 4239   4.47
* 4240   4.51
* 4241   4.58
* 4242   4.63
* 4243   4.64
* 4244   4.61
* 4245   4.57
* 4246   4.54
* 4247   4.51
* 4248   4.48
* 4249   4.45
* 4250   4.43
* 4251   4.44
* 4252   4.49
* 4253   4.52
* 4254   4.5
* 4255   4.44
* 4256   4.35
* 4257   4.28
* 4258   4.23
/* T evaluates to -0.5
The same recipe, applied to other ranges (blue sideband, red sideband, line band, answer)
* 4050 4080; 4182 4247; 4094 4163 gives 5.7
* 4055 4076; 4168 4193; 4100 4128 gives 3.6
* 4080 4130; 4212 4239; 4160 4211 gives -1.5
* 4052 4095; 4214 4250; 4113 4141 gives 0.6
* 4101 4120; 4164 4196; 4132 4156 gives -2.2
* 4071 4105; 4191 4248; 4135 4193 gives -1.7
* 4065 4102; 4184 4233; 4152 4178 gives -0.9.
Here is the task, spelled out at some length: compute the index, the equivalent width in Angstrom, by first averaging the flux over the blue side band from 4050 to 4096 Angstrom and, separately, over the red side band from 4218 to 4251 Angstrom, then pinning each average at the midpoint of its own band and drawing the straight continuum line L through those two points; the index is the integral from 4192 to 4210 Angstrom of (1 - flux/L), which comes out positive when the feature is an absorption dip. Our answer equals 0.2 Angstrom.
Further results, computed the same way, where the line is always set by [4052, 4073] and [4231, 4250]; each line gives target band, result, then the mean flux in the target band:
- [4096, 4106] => 2.6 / 3.48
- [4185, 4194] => 0.8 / 4.2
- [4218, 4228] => 0.3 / 4.45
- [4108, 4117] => 1.7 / 3.82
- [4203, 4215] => 0.0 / 4.59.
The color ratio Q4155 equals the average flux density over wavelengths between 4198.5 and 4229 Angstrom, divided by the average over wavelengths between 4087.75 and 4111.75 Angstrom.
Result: 1.22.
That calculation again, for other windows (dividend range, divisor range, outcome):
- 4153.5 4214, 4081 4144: 1.08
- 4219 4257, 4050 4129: 1.05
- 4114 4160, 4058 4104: 1.03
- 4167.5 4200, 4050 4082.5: 0.94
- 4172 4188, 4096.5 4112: 1.26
